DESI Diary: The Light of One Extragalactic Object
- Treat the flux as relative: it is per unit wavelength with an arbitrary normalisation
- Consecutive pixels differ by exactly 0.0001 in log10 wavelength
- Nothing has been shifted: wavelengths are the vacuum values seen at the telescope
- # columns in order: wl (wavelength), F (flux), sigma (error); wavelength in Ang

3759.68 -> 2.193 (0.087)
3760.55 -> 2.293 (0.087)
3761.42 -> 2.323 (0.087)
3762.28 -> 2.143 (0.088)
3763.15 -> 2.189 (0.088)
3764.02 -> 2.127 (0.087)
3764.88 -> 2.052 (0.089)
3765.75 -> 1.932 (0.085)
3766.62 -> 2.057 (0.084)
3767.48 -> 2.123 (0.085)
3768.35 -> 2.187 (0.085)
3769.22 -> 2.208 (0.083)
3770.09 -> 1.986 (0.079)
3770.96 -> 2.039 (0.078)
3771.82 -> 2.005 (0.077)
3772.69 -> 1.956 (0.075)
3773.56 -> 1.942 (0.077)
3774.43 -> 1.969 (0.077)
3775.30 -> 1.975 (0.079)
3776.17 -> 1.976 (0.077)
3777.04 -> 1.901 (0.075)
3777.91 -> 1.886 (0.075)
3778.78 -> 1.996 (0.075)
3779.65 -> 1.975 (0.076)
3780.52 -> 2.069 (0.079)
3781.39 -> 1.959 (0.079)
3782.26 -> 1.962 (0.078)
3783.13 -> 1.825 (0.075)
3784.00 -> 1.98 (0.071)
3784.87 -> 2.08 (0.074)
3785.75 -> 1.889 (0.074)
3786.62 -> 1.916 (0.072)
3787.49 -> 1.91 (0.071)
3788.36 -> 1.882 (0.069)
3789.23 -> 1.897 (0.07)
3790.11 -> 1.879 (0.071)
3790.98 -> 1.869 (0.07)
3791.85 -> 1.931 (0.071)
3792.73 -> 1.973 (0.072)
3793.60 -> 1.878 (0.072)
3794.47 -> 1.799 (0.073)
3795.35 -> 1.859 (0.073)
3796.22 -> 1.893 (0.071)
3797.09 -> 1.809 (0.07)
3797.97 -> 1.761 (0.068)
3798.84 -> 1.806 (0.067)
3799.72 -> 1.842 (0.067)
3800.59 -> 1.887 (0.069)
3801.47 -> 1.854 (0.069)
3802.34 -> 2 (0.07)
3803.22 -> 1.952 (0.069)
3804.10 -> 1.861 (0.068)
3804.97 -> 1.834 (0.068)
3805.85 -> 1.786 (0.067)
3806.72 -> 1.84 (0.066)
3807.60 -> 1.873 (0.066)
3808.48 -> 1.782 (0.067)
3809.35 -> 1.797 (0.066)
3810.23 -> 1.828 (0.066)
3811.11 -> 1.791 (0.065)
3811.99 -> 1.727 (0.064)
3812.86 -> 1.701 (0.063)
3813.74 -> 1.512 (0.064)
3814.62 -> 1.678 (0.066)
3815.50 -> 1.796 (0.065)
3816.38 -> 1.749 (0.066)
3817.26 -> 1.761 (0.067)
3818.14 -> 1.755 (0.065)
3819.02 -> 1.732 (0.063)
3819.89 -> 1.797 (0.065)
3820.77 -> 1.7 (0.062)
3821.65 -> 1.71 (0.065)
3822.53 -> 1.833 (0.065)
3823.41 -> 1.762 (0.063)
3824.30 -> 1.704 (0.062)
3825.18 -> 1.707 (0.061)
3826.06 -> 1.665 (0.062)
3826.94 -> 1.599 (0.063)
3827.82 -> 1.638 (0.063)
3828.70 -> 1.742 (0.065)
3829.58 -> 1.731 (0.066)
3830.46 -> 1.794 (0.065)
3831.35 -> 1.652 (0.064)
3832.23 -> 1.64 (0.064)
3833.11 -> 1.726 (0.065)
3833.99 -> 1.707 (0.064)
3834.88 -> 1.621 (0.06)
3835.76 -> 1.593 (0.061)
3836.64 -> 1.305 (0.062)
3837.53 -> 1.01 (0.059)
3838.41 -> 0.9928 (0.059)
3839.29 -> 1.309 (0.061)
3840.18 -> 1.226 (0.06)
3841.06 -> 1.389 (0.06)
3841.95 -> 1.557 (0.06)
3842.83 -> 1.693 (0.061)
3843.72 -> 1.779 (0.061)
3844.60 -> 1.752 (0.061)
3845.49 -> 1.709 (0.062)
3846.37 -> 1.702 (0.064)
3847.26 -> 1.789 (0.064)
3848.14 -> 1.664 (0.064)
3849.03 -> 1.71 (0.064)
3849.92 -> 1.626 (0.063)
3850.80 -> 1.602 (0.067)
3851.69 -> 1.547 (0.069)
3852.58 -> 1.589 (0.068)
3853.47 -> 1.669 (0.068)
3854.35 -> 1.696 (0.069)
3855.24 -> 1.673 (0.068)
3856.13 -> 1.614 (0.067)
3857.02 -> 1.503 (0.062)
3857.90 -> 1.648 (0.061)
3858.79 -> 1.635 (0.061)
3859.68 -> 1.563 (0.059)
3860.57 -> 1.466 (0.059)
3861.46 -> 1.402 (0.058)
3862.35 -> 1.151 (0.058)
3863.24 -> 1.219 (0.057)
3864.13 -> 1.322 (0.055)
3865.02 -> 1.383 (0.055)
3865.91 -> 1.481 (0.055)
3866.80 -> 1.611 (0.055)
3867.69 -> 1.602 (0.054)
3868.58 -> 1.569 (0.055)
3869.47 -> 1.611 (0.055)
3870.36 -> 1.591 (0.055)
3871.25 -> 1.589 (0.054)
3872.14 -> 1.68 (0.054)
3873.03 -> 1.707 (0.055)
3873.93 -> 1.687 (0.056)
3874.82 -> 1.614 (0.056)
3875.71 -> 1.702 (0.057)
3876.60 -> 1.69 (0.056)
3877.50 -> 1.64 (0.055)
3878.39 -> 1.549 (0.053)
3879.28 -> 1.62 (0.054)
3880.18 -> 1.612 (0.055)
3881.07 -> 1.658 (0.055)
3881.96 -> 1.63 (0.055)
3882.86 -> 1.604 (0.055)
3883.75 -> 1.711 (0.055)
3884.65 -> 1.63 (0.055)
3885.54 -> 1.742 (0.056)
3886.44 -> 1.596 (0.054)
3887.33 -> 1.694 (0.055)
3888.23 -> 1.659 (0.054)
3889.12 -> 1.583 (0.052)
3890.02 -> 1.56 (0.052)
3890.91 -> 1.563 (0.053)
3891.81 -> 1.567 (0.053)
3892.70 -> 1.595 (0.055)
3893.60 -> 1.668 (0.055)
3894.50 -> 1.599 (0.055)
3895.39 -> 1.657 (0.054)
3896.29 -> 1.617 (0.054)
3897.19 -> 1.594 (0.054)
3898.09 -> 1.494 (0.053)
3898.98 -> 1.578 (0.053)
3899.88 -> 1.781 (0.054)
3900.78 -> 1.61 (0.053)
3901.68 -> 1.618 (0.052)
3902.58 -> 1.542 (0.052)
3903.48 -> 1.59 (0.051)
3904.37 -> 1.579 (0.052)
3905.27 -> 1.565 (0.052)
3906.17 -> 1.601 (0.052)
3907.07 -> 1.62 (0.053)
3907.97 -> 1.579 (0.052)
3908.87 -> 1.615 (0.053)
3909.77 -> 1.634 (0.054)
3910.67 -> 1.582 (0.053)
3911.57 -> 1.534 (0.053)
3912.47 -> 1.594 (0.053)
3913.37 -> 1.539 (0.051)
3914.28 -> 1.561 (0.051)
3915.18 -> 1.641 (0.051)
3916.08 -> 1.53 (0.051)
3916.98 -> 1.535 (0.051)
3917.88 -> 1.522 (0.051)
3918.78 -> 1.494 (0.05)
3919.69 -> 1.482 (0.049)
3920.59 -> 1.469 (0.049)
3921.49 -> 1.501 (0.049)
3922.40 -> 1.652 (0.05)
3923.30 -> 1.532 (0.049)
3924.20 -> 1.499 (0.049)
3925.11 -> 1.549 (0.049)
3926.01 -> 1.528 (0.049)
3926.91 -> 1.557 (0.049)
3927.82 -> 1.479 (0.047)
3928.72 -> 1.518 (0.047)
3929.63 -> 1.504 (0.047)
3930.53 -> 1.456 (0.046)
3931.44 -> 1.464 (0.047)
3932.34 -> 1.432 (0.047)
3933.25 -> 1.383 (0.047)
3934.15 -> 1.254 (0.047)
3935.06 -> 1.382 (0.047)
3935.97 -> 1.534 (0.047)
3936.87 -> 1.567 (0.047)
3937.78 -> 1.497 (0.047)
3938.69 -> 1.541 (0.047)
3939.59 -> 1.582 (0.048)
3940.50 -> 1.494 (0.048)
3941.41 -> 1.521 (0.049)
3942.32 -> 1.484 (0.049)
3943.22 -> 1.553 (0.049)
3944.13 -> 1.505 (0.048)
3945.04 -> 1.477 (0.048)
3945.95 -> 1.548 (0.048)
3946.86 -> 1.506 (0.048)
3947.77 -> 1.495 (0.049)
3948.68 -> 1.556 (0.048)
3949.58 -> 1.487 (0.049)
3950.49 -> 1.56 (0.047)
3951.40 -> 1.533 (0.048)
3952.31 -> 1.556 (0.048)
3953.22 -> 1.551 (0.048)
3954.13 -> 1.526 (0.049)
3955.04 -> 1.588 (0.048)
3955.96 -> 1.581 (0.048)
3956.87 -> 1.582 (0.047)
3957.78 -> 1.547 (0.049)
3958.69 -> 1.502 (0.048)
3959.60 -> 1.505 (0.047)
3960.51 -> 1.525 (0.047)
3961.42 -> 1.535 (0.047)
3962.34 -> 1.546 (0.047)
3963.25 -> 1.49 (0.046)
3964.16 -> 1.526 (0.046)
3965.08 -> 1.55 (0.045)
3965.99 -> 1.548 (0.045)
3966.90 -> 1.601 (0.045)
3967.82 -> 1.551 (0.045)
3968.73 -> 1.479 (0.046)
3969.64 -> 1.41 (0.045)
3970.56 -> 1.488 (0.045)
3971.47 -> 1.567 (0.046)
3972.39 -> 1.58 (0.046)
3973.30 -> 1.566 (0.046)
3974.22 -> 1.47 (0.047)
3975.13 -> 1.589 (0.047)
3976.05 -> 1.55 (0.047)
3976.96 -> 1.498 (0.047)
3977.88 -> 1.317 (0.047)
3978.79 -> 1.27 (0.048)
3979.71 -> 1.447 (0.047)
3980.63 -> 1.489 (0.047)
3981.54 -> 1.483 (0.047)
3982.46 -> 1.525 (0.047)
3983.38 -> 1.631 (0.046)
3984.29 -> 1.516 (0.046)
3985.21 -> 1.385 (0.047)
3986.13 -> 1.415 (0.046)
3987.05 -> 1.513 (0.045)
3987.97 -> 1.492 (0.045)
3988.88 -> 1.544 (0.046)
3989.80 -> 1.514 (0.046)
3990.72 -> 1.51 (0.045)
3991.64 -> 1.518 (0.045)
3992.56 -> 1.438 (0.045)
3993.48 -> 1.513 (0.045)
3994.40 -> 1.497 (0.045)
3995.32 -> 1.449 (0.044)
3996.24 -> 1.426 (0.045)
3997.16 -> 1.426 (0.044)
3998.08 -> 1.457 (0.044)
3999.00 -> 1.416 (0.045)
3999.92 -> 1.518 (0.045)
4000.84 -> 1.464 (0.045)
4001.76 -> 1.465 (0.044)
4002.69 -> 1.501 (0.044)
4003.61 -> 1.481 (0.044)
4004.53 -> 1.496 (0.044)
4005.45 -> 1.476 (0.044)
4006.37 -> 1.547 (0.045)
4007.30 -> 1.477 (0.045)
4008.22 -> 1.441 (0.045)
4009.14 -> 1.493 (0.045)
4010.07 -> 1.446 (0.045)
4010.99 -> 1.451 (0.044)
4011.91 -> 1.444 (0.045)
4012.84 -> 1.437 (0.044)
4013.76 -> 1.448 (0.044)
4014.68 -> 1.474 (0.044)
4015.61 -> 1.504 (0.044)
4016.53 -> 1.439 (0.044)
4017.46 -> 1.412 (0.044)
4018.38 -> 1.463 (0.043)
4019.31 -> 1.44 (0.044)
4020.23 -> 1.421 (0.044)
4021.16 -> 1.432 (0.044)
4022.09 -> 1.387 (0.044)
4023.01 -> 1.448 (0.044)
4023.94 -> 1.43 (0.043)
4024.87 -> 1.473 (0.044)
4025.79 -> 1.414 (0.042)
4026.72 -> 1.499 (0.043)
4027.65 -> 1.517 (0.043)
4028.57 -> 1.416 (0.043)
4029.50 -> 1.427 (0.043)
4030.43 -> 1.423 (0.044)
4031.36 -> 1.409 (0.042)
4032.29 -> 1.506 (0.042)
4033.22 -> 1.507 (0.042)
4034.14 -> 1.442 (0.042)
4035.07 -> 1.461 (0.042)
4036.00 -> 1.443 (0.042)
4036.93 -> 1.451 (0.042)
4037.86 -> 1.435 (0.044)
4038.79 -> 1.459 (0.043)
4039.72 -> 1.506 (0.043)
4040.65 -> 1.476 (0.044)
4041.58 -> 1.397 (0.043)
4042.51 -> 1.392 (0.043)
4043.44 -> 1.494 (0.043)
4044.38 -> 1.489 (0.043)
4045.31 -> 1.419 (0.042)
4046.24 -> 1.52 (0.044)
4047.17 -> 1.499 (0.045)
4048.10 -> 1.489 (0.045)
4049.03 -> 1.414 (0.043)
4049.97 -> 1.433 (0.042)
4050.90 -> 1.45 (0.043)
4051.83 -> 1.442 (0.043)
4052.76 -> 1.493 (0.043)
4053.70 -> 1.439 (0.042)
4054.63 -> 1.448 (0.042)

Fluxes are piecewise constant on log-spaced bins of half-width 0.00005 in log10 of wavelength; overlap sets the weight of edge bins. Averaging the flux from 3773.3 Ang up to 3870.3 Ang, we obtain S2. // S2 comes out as 1.71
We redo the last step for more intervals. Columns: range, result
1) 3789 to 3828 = 1.8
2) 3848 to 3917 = 1.59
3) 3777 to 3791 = 1.94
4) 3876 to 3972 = 1.55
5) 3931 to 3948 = 1.48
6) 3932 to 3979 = 1.51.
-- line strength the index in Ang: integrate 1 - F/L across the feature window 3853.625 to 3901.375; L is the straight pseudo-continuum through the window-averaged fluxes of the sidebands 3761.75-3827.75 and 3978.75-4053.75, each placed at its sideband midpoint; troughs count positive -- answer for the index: 3.74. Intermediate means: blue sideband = 1.88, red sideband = 1.46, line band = 1.59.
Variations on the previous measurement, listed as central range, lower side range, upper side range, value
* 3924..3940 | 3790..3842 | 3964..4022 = 0.8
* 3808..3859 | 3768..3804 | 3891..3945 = 4.3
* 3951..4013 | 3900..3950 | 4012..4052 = -0.4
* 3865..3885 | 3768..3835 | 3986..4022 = 1.0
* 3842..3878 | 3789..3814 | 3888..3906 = 2.0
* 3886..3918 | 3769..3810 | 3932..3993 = 1.0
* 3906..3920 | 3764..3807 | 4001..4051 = 1.0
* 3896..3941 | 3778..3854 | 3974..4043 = 1.6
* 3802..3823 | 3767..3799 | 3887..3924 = 0.9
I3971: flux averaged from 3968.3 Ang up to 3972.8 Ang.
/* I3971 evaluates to 1.5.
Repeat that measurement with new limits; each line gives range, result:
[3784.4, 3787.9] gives 1.95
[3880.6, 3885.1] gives 1.65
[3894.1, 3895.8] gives 1.63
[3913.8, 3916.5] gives 1.57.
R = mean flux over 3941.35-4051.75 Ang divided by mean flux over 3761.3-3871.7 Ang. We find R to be 0.85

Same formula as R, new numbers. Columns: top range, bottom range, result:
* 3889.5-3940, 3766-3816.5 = 0.82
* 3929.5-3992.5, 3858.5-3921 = 0.95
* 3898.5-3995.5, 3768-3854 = 0.86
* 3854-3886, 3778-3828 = 0.86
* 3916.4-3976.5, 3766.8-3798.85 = 0.78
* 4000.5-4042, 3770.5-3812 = 0.77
